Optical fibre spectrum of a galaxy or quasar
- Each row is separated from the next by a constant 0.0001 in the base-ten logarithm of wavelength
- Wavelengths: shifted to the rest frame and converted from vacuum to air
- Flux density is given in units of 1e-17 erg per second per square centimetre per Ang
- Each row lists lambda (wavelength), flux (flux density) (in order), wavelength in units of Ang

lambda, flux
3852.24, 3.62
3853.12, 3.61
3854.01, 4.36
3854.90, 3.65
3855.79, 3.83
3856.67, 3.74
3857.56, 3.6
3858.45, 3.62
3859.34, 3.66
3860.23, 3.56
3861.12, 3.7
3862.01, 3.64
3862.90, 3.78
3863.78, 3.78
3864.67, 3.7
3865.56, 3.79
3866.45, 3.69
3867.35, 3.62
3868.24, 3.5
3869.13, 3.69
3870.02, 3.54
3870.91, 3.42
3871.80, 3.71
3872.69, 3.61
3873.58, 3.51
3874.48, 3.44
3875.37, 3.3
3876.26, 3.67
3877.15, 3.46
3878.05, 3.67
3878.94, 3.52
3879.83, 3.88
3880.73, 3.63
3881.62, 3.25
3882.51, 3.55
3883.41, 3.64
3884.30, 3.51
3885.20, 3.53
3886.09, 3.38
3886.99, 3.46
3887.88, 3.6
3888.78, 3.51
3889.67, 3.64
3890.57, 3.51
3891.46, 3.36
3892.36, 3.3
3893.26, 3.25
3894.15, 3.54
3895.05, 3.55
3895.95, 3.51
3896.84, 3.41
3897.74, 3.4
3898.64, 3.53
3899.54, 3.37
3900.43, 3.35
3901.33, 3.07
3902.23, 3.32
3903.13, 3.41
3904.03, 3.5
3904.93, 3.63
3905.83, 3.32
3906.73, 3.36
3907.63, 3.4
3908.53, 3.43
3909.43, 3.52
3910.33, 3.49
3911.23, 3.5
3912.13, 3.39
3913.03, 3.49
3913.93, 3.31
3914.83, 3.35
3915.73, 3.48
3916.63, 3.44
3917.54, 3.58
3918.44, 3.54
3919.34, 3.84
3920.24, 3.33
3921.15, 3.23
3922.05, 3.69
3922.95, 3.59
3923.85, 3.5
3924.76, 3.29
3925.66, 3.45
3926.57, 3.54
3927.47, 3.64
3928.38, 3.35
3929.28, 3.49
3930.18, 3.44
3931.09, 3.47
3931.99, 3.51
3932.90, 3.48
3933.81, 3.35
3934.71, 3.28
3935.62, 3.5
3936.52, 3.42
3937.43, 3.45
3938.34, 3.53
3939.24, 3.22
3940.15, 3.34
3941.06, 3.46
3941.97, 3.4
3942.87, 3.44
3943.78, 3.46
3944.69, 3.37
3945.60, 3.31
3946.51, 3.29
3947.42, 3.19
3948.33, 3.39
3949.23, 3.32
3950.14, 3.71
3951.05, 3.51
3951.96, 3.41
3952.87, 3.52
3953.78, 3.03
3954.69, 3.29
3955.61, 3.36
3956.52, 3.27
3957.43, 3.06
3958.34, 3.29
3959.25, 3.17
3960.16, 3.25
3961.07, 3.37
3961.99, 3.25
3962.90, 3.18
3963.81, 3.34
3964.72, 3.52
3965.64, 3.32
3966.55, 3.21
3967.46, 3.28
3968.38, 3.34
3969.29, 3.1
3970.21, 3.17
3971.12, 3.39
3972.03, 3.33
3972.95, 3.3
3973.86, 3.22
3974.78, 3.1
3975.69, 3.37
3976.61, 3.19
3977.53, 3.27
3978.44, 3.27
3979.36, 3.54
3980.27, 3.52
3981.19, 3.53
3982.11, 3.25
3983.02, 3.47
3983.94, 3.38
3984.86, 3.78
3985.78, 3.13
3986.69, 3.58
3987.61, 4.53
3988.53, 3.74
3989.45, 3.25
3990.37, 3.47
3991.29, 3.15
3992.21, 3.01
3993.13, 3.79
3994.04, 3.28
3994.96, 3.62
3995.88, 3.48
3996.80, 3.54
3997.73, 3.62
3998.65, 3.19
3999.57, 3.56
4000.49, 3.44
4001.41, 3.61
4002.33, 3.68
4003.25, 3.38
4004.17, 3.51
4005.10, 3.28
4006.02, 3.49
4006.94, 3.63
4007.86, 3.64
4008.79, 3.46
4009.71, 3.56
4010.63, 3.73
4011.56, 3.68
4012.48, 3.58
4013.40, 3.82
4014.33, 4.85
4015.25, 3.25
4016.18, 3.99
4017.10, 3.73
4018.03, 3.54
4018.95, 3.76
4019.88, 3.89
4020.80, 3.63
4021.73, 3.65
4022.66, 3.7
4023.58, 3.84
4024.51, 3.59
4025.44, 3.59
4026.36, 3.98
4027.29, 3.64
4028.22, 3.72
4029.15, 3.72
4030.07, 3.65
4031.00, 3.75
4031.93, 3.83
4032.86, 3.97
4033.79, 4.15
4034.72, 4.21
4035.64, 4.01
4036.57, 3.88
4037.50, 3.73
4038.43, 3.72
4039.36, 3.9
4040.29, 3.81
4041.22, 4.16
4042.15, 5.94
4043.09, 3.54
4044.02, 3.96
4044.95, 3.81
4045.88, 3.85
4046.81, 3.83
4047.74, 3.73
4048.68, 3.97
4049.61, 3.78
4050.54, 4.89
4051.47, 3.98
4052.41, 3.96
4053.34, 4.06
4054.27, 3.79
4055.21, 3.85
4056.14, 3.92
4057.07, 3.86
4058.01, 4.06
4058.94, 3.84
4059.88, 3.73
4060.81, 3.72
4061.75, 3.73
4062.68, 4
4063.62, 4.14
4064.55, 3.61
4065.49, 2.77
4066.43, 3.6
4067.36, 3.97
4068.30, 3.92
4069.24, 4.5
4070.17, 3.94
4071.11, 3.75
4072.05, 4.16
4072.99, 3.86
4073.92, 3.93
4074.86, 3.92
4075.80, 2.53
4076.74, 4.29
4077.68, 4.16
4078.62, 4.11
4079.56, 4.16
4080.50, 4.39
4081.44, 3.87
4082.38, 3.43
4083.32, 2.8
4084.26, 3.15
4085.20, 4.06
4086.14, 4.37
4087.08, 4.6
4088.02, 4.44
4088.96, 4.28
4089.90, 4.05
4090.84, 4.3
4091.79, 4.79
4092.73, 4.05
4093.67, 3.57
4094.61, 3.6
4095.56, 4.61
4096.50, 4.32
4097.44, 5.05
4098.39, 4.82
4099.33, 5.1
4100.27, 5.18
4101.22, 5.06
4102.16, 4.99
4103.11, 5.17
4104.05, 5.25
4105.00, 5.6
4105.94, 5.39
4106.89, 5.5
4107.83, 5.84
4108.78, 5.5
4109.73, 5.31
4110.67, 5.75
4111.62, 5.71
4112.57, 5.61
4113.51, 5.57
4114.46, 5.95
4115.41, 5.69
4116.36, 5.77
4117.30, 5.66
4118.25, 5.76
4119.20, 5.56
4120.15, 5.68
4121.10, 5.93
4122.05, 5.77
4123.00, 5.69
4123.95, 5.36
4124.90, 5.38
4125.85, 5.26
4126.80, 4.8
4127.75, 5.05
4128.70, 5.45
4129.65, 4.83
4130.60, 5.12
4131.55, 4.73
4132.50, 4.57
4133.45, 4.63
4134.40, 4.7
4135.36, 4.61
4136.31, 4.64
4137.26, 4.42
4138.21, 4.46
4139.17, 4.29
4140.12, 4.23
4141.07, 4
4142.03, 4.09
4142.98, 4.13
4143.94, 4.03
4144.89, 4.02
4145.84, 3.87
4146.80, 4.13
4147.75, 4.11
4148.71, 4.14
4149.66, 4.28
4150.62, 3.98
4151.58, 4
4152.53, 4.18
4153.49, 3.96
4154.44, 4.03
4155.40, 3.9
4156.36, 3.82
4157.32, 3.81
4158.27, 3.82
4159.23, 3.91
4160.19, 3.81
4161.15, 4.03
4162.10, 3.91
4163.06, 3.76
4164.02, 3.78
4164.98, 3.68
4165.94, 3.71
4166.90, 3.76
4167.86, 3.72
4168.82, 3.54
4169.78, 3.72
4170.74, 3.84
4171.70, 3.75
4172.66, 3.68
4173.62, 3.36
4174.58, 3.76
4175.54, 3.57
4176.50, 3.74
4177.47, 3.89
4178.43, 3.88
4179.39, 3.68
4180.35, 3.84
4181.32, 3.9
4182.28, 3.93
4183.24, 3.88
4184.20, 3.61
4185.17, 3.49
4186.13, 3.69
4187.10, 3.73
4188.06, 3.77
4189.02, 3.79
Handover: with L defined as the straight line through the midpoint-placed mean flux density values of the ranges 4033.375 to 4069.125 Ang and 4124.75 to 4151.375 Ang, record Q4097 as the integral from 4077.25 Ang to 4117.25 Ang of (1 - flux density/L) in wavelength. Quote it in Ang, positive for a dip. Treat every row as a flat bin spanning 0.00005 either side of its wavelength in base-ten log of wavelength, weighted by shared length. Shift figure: -4.9 Ang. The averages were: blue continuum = 3.94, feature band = 4.75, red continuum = 4.48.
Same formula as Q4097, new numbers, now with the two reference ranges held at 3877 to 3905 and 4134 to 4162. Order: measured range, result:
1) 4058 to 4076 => 0.5 Ang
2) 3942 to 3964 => 1.8 Ang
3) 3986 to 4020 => 1.4 Ang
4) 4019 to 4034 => 0.2 Ang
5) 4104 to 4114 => -3.8 Ang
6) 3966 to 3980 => 1.5 Ang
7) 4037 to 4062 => -0.7 Ang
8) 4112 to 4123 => -4.6 Ang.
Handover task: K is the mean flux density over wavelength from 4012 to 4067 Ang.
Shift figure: 3.87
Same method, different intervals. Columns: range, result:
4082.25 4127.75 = 5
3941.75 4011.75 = 3.4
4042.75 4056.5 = 3.93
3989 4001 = 3.42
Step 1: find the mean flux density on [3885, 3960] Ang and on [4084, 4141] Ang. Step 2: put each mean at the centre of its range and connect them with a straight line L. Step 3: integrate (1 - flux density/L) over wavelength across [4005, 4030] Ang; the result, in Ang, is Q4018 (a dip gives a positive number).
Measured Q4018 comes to 2.9 Ang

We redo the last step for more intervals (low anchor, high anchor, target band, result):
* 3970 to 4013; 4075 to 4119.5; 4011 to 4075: 3.01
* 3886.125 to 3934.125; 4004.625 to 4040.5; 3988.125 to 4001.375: 0.86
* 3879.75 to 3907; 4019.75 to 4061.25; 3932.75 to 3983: 4.36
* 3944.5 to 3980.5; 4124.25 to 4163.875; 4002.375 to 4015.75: -0.26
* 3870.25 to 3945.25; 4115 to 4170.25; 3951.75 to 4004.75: 5.42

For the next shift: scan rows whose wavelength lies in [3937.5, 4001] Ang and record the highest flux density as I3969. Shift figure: 4.53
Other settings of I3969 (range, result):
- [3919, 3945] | 3.84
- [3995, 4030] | 4.85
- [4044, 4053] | 4.89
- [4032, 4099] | 5.94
